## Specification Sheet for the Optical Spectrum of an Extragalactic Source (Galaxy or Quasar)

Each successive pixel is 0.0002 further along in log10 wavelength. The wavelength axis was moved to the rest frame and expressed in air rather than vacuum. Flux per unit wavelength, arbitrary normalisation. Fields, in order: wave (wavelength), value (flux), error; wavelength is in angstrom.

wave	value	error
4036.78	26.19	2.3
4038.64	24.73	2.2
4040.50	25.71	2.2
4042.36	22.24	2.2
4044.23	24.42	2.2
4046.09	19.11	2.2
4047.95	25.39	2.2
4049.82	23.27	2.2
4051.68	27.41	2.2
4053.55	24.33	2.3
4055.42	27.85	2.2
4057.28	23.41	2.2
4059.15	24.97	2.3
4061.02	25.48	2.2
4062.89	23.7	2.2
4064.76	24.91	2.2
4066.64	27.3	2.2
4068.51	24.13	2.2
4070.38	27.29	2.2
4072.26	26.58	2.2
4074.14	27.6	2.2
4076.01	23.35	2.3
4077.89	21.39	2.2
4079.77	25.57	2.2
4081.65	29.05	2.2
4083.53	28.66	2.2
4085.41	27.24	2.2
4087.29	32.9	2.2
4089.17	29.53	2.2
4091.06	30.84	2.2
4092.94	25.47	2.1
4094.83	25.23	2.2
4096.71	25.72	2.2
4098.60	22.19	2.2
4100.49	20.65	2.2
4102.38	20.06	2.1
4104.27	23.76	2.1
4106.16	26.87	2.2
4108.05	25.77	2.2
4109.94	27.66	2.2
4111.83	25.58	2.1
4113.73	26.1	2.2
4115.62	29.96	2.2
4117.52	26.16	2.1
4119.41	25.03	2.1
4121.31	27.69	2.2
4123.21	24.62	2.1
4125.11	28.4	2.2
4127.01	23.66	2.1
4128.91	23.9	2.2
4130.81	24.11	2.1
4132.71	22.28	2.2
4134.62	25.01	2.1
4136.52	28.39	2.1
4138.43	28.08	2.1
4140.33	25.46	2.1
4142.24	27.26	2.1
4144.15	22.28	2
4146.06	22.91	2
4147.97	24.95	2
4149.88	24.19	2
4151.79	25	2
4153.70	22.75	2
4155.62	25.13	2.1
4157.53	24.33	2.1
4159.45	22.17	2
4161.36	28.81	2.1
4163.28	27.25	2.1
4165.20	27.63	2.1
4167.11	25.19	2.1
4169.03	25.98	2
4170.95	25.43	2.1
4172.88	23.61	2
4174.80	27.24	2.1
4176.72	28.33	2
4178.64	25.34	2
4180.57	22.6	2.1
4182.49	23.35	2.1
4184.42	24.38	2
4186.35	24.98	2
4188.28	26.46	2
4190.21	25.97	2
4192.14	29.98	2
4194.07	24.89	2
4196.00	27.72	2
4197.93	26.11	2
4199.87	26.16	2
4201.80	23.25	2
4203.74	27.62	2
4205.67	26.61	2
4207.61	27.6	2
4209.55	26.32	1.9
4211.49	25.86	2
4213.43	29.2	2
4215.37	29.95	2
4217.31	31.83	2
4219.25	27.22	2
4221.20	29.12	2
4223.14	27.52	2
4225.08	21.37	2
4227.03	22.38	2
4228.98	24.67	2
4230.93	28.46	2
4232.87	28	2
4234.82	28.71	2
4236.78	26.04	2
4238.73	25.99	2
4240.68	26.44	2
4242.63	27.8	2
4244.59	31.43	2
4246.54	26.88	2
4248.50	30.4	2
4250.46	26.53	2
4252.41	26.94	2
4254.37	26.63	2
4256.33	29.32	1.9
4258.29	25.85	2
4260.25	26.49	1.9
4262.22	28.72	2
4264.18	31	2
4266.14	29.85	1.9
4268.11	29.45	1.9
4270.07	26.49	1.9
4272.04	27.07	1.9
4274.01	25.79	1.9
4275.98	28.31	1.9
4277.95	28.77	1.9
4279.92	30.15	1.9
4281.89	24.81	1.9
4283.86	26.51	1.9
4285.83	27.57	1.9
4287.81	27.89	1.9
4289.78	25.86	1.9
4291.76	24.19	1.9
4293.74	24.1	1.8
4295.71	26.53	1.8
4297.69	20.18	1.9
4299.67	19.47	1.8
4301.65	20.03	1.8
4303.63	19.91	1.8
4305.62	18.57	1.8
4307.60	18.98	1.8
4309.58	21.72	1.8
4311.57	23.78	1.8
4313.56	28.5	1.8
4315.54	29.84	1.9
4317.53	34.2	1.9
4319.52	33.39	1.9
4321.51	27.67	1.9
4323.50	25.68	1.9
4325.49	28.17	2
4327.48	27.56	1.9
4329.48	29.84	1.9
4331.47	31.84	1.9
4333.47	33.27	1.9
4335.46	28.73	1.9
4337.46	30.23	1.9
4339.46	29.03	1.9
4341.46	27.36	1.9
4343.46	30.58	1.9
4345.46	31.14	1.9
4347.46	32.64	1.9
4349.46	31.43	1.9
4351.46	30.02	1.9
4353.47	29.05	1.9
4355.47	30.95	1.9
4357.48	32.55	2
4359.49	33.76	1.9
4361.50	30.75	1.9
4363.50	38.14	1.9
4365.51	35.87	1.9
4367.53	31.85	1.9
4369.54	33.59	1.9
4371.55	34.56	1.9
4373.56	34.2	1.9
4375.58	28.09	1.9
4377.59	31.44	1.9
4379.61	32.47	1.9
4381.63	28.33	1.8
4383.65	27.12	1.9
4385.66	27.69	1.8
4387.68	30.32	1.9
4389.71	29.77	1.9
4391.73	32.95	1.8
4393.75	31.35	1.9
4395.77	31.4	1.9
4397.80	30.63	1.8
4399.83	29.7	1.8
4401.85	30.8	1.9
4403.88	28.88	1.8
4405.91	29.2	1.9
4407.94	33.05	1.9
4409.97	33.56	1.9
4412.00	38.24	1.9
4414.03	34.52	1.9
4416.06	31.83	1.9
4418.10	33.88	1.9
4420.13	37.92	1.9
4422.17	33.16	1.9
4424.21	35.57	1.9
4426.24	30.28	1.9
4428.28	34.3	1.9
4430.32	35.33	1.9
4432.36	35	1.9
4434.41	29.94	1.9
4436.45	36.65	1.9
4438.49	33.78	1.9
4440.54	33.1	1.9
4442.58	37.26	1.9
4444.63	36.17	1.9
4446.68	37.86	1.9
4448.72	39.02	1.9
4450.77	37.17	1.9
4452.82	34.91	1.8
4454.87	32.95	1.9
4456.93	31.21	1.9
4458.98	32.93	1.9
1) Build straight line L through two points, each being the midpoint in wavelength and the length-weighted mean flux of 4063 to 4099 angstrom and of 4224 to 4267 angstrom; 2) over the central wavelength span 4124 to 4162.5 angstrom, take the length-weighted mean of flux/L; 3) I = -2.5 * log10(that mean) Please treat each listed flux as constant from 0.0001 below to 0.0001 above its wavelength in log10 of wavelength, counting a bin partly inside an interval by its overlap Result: 0.08 mag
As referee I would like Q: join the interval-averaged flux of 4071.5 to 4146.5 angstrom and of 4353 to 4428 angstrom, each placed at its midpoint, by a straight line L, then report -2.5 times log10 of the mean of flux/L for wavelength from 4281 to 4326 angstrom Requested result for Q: 0.20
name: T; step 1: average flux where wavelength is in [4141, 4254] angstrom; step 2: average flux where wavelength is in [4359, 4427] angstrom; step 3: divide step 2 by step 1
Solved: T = 1.23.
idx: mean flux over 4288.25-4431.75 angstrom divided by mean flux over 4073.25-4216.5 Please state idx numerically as 1.16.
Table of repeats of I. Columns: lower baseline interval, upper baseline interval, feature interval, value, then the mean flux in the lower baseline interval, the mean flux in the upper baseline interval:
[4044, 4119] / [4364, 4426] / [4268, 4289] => 0.09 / 25.7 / 32.1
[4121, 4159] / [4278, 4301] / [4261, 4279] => -0.13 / 24.9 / 25.3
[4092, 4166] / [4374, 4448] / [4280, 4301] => 0.18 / 25.2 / 32.6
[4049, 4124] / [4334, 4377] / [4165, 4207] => 0.09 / 25.9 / 31.7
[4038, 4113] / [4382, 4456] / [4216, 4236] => 0.07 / 25.4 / 33.2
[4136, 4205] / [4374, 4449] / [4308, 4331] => 0.07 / 25.6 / 32.7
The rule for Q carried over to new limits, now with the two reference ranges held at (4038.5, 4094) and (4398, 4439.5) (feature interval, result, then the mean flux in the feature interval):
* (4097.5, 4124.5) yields 0.066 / 25.2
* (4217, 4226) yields 0.075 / 27.1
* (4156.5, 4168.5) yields 0.078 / 25.9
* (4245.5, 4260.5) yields 0.087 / 27.5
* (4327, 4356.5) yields 0.046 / 30.3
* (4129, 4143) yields 0.066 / 25.7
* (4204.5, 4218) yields 0.029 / 28.1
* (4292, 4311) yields 0.402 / 21.2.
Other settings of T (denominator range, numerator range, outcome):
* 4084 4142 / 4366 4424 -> 1.23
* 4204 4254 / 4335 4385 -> 1.15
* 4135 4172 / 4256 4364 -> 1.10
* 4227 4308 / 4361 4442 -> 1.24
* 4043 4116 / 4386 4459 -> 1.30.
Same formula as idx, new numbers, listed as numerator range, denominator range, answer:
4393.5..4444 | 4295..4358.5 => 1.20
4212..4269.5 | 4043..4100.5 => 1.08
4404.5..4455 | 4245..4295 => 1.26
